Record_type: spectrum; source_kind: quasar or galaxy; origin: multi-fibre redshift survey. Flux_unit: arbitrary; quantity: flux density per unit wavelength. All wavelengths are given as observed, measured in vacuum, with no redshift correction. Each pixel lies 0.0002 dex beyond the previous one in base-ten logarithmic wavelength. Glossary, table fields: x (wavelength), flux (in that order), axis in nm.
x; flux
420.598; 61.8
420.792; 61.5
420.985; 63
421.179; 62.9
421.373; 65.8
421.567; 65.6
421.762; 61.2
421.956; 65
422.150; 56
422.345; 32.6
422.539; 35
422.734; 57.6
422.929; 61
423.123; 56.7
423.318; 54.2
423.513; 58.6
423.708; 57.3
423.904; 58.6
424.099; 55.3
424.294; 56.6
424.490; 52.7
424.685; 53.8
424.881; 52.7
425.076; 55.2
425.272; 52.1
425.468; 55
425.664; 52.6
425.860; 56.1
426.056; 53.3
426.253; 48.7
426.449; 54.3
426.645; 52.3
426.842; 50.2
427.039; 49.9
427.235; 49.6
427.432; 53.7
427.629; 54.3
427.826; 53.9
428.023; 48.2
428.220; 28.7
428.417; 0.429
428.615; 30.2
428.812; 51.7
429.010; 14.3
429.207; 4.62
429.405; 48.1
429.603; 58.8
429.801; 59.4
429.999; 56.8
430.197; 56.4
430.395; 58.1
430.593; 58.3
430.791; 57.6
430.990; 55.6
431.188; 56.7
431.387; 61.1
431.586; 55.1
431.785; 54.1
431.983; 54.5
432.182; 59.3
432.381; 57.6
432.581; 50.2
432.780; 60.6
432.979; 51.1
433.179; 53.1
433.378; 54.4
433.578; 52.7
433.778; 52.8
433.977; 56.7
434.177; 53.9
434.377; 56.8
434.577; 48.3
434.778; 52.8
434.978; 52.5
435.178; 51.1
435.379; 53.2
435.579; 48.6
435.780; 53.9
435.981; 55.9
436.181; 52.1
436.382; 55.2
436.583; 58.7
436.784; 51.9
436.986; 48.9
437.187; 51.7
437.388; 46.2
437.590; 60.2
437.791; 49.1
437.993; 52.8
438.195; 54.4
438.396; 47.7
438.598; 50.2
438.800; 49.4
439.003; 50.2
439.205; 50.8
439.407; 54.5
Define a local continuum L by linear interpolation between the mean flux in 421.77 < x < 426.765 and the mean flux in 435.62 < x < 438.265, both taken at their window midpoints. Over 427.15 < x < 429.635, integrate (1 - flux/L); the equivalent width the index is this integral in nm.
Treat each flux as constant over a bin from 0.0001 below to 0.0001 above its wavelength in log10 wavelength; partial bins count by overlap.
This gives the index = 0.743 nm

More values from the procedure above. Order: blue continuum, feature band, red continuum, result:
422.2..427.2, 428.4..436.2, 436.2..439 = 0.19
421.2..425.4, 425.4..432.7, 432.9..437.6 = 0.68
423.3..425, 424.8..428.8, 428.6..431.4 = 0.38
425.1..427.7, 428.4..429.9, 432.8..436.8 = 0.50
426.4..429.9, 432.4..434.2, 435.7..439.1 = -0.24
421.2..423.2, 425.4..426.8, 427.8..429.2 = -0.48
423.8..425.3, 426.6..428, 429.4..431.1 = 0.10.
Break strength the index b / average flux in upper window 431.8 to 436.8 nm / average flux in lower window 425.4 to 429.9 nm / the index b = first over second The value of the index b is 1.21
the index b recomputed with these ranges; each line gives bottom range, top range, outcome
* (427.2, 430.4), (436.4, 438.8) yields 1.23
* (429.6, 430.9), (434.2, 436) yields 0.91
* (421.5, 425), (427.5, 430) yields 0.70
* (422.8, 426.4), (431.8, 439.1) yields 0.96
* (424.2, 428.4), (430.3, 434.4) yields 1.10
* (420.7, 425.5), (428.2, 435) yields 0.88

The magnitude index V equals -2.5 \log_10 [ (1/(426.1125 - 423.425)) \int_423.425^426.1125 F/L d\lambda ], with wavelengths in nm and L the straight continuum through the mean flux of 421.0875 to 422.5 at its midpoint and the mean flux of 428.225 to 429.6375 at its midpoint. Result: -0.21 mag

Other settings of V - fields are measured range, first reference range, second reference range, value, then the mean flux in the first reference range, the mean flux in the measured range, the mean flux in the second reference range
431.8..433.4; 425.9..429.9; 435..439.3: -0.16 mag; 43.4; 55.1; 52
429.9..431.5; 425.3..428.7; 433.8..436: -0.16 mag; 46.7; 57.6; 52.9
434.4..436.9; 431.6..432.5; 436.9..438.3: 0.01 mag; 56.1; 52.9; 52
